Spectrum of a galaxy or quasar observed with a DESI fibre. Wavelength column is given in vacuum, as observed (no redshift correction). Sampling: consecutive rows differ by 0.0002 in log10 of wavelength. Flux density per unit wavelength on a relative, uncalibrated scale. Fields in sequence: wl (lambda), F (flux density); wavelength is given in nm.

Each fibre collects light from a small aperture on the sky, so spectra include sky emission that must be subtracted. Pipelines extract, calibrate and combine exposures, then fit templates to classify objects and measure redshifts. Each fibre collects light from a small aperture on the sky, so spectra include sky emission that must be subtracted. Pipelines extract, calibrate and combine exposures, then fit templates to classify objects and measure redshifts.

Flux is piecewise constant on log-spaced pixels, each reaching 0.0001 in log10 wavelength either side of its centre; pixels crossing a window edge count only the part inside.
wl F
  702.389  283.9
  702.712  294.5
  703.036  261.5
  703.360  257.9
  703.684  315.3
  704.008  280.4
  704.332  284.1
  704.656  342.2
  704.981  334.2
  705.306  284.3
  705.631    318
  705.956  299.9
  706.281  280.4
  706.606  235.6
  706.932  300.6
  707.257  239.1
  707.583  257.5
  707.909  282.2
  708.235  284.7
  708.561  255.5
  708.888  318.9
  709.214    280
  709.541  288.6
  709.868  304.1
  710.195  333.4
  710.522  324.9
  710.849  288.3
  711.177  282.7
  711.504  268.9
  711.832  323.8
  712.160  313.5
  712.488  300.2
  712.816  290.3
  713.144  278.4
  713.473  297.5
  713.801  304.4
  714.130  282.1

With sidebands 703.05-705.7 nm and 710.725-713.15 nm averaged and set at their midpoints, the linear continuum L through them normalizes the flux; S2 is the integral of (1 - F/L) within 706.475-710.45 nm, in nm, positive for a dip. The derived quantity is 0.180 nm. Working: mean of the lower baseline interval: 299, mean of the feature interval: 283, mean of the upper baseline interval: 294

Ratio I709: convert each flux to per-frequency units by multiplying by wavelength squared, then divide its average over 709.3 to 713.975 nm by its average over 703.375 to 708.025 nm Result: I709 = 1.06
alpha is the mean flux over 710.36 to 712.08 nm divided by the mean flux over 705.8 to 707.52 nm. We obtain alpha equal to 1.10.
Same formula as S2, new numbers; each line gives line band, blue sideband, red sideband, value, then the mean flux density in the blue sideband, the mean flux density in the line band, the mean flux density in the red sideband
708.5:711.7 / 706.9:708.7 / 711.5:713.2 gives -0.14 nm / 268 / 296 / 300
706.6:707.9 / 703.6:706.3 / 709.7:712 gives 0.17 nm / 305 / 264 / 304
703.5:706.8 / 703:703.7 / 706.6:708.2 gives -0.32 nm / 273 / 297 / 267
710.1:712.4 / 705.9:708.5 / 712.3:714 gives -0.14 nm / 271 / 304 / 294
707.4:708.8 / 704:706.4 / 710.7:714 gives 0.13 nm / 305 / 272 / 295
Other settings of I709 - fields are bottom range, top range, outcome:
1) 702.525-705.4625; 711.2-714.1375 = 1.03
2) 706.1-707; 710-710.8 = 1.21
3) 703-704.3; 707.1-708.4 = 0.96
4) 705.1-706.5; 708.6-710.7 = 1.05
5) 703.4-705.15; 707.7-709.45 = 0.93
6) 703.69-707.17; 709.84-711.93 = 1.04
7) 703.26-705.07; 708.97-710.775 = 1.03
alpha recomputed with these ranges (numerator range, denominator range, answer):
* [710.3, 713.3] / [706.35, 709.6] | 1.09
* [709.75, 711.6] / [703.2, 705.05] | 1.00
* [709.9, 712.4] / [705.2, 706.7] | 1.07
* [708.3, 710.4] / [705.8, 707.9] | 1.10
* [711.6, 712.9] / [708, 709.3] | 1.07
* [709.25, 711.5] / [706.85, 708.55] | 1.11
